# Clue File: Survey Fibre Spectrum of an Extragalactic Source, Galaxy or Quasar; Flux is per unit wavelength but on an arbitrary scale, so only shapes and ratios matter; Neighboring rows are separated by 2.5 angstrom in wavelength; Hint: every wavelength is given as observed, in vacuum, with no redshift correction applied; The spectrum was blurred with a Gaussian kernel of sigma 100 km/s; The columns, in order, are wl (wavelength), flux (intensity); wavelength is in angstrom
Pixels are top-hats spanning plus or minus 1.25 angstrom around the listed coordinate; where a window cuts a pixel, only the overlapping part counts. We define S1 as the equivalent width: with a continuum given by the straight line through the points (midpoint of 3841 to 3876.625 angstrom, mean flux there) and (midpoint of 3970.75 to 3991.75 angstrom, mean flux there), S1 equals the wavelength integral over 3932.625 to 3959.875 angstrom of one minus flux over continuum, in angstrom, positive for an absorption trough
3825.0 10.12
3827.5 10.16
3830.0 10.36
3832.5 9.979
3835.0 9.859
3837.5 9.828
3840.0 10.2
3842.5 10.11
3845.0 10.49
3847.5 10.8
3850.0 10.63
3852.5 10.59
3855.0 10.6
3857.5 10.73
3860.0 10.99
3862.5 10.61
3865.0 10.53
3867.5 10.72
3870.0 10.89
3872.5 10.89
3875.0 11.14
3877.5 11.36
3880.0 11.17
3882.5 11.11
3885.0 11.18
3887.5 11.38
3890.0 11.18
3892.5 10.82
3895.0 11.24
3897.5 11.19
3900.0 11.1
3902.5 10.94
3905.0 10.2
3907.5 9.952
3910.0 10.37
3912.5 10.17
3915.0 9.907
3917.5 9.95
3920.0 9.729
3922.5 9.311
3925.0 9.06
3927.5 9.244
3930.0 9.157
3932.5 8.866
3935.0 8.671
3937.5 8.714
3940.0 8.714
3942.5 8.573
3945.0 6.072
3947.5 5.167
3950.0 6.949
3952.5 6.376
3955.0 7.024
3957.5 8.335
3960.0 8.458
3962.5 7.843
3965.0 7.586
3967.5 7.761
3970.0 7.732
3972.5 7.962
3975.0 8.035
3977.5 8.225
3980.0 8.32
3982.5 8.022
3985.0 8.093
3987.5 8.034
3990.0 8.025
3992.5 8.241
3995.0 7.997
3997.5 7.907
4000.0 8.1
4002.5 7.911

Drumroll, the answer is 3.9 angstrom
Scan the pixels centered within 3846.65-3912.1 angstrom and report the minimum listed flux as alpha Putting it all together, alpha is 9.952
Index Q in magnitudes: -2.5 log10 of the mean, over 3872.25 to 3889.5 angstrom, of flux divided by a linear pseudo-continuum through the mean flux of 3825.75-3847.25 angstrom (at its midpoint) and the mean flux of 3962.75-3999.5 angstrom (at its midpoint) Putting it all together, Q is -0.179 mag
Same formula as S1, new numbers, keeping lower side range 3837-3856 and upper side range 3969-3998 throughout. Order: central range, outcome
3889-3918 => -3.54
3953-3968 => 1.22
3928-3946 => 0.82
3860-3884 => -2.31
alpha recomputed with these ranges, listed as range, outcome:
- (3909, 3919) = 9.907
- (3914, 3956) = 5.167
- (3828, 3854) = 9.828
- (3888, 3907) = 10.2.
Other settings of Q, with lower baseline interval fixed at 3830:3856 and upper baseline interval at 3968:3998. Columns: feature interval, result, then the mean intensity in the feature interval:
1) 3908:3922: -0.095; 9.98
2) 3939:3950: 0.221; 7.07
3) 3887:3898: -0.172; 11.1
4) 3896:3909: -0.145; 10.7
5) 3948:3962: 0.160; 7.33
